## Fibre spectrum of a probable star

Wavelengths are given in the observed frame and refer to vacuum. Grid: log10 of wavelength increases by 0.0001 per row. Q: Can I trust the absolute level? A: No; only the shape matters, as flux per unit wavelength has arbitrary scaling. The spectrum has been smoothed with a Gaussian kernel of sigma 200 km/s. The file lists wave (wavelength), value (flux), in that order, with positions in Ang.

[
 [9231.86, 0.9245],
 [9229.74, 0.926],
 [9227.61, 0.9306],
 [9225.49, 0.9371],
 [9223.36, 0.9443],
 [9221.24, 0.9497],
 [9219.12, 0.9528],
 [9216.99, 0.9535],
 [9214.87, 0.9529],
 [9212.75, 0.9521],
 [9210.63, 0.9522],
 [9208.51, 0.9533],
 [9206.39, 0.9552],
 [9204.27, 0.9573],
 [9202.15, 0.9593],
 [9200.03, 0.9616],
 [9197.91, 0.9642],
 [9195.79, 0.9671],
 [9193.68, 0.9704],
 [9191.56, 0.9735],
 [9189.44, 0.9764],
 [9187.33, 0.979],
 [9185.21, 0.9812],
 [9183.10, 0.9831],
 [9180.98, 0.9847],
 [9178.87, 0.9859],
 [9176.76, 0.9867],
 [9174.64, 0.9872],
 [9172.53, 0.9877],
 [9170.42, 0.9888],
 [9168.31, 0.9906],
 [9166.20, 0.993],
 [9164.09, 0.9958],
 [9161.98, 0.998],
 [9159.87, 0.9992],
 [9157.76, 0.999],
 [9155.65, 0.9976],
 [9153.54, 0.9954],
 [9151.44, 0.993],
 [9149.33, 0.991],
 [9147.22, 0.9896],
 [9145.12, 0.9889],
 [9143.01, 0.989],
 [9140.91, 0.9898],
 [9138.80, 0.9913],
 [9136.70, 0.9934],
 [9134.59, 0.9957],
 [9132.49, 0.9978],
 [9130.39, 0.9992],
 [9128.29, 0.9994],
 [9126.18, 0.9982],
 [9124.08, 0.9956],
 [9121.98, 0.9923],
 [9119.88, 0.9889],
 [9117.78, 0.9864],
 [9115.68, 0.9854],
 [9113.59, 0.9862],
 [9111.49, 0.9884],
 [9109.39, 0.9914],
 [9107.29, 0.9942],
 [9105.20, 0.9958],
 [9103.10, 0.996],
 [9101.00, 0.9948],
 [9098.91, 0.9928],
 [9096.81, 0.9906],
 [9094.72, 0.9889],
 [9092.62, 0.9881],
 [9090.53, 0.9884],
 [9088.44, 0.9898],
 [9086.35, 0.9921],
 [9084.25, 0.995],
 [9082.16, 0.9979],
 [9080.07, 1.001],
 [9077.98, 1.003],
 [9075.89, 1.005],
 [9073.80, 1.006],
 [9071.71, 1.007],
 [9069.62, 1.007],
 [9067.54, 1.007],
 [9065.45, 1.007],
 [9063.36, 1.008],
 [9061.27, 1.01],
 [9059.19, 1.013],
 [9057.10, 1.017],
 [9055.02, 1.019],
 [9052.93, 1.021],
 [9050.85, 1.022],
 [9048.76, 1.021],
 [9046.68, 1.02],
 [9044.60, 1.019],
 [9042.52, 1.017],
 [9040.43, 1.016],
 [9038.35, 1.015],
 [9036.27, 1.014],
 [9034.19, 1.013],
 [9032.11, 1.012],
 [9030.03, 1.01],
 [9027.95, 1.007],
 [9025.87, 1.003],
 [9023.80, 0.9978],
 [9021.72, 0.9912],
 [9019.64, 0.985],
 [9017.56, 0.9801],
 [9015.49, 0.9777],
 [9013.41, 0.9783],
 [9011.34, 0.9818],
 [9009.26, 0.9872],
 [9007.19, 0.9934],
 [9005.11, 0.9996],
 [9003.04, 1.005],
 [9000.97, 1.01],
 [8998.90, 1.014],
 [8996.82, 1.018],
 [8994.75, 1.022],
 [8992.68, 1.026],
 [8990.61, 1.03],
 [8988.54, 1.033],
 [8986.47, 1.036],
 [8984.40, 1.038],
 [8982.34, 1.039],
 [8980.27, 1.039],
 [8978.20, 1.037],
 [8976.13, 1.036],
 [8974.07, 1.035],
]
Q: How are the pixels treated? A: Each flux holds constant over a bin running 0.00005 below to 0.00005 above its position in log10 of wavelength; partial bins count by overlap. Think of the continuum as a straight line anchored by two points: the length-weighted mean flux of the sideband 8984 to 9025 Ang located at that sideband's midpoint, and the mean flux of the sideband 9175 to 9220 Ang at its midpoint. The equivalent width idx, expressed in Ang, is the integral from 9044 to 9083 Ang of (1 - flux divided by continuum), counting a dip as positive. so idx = -0.70 Ang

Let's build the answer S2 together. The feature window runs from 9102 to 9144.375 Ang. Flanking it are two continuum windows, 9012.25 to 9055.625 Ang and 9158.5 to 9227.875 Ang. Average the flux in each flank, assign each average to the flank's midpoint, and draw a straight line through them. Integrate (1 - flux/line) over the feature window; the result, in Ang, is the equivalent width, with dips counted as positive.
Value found -0.3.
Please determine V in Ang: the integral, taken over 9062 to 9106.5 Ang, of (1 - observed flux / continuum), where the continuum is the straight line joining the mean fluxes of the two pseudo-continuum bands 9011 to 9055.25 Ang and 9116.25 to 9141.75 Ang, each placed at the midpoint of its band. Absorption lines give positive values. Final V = 0.0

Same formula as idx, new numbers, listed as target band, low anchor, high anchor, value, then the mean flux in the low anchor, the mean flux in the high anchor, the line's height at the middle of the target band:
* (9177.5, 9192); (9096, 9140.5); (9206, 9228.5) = -0.3 Ang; 0.993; 0.949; 0.963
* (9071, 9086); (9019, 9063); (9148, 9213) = 0.0 Ang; 1.01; 0.98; 1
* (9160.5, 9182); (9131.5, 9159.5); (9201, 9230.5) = -0.3 Ang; 0.993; 0.948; 0.977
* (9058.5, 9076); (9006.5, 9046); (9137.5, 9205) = -0.2 Ang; 1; 0.984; 0.996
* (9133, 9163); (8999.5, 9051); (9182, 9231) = -0.7 Ang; 1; 0.958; 0.972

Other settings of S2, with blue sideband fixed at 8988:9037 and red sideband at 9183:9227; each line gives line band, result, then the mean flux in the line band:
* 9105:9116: -0.1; 0.991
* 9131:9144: -0.2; 0.993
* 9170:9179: -0.2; 0.987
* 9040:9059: -0.5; 1.02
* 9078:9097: -0.1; 0.993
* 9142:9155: -0.2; 0.991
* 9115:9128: -0.2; 0.991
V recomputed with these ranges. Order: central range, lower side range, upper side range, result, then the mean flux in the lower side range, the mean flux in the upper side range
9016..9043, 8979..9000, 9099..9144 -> 0.38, 1.03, 0.993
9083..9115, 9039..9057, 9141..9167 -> 0.50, 1.02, 0.994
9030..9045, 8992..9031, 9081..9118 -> -0.27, 0.999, 0.991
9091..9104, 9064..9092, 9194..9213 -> 0.03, 1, 0.959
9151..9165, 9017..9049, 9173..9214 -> -0.27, 1.01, 0.97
